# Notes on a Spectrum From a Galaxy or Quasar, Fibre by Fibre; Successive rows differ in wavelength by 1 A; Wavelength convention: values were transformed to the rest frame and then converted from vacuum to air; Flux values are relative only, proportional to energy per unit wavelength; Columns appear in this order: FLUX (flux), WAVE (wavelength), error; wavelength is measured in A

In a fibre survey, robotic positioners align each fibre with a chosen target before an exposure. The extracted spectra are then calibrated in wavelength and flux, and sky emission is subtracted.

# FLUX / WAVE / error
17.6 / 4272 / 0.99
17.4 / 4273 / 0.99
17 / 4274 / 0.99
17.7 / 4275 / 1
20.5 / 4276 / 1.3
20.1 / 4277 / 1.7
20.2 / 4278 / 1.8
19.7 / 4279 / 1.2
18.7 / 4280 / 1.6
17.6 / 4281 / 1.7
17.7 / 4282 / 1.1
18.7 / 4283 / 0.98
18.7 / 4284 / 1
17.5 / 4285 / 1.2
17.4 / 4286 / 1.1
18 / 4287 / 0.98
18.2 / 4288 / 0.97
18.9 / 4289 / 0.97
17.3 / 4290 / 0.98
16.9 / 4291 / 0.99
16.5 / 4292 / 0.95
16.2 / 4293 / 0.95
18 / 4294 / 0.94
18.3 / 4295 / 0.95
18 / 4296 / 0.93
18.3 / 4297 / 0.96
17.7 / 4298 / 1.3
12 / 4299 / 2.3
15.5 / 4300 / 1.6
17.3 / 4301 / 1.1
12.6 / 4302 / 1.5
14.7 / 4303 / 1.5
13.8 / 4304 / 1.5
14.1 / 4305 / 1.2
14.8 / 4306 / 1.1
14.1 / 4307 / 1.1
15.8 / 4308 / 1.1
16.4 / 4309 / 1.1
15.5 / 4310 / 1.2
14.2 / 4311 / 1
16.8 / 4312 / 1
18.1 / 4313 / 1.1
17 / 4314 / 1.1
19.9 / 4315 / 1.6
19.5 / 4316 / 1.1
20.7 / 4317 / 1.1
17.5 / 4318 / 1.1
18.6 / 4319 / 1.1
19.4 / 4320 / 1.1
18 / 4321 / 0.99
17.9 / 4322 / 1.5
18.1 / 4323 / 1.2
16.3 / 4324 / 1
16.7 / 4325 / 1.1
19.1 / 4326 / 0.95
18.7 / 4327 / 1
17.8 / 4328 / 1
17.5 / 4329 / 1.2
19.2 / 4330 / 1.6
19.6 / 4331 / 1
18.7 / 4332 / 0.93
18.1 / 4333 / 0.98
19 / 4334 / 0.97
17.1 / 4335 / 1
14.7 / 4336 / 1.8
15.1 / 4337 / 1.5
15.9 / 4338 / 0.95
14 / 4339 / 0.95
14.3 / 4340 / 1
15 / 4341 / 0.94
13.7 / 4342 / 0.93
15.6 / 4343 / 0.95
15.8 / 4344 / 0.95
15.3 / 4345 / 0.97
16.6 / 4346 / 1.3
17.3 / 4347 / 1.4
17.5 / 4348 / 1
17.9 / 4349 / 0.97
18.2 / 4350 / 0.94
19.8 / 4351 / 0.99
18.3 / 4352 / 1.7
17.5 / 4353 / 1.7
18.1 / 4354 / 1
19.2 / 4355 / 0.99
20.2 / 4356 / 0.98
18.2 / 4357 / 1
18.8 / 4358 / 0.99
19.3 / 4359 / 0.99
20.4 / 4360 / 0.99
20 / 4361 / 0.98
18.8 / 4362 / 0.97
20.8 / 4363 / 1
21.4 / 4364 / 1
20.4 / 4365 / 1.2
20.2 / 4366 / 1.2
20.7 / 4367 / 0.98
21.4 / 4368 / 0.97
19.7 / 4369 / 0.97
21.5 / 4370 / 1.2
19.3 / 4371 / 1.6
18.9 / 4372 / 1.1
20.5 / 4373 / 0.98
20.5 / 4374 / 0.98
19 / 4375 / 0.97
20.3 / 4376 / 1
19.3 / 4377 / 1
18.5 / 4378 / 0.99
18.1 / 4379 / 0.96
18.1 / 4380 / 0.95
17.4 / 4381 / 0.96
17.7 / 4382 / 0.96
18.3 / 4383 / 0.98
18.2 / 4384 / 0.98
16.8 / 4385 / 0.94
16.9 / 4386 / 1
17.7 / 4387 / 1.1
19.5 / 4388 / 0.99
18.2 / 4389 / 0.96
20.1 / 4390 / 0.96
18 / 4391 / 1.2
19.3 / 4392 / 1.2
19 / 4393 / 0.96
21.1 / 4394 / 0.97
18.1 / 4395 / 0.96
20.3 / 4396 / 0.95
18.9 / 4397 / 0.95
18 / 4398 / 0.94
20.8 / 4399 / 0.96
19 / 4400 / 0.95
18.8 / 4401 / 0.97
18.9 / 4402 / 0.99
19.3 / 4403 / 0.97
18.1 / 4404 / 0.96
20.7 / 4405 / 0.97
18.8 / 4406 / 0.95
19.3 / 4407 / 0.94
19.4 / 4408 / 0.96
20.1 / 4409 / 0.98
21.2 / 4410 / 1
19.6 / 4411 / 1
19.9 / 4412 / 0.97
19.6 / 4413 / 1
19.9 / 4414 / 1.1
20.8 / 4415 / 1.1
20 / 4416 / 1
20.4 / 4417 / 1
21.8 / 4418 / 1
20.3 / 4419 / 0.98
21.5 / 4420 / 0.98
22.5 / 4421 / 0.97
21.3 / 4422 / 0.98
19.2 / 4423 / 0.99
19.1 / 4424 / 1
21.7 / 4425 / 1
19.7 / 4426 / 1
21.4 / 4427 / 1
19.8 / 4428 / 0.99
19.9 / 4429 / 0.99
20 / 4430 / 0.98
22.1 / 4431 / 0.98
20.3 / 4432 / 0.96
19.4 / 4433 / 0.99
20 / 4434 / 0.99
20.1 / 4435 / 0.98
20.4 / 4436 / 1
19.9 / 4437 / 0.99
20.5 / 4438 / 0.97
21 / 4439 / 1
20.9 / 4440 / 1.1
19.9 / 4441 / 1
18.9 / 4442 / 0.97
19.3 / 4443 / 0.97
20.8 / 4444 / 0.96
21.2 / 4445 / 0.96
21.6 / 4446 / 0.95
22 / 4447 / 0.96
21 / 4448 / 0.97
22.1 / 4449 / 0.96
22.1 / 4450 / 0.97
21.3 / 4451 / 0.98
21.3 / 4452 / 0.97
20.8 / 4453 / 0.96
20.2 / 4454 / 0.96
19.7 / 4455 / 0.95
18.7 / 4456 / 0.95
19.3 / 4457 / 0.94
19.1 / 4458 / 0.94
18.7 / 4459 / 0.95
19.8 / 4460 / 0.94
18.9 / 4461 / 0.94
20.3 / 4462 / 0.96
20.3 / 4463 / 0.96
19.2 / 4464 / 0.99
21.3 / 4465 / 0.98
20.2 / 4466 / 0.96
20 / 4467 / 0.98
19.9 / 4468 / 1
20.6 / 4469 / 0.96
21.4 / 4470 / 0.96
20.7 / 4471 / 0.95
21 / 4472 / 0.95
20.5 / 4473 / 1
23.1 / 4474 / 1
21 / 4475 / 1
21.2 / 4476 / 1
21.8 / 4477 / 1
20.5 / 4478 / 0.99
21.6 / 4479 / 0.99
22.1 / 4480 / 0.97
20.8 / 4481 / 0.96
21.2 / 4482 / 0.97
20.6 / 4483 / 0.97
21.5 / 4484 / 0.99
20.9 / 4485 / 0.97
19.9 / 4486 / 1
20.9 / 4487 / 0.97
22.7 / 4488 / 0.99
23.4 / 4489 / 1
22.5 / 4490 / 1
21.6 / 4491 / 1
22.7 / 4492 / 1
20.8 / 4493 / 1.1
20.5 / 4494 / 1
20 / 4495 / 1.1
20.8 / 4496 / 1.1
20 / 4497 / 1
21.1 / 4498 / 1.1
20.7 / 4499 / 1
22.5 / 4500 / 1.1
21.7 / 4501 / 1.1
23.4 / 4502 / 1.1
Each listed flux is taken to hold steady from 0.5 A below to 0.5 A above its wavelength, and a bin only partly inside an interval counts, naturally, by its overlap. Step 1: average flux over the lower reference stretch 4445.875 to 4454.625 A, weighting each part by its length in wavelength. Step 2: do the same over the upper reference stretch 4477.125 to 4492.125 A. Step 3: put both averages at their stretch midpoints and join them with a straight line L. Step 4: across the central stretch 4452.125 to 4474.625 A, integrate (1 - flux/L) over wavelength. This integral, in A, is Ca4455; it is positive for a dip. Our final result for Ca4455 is 1.3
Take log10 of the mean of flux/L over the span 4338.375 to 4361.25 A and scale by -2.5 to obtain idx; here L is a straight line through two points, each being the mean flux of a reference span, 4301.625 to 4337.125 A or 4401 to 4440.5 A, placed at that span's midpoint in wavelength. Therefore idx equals 0.041 mag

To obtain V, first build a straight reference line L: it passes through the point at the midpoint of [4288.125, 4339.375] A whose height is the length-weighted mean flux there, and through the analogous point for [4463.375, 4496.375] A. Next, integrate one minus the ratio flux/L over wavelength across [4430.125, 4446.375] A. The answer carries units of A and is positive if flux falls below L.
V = -0.2 A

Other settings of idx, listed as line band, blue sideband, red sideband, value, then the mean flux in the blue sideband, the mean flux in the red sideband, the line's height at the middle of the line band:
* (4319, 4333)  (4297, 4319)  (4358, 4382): -0.06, 16.2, 19.7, 17.2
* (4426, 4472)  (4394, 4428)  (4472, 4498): 0.01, 20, 21.3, 20.6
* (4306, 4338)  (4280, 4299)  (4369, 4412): 0.04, 17.6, 19.1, 18.1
